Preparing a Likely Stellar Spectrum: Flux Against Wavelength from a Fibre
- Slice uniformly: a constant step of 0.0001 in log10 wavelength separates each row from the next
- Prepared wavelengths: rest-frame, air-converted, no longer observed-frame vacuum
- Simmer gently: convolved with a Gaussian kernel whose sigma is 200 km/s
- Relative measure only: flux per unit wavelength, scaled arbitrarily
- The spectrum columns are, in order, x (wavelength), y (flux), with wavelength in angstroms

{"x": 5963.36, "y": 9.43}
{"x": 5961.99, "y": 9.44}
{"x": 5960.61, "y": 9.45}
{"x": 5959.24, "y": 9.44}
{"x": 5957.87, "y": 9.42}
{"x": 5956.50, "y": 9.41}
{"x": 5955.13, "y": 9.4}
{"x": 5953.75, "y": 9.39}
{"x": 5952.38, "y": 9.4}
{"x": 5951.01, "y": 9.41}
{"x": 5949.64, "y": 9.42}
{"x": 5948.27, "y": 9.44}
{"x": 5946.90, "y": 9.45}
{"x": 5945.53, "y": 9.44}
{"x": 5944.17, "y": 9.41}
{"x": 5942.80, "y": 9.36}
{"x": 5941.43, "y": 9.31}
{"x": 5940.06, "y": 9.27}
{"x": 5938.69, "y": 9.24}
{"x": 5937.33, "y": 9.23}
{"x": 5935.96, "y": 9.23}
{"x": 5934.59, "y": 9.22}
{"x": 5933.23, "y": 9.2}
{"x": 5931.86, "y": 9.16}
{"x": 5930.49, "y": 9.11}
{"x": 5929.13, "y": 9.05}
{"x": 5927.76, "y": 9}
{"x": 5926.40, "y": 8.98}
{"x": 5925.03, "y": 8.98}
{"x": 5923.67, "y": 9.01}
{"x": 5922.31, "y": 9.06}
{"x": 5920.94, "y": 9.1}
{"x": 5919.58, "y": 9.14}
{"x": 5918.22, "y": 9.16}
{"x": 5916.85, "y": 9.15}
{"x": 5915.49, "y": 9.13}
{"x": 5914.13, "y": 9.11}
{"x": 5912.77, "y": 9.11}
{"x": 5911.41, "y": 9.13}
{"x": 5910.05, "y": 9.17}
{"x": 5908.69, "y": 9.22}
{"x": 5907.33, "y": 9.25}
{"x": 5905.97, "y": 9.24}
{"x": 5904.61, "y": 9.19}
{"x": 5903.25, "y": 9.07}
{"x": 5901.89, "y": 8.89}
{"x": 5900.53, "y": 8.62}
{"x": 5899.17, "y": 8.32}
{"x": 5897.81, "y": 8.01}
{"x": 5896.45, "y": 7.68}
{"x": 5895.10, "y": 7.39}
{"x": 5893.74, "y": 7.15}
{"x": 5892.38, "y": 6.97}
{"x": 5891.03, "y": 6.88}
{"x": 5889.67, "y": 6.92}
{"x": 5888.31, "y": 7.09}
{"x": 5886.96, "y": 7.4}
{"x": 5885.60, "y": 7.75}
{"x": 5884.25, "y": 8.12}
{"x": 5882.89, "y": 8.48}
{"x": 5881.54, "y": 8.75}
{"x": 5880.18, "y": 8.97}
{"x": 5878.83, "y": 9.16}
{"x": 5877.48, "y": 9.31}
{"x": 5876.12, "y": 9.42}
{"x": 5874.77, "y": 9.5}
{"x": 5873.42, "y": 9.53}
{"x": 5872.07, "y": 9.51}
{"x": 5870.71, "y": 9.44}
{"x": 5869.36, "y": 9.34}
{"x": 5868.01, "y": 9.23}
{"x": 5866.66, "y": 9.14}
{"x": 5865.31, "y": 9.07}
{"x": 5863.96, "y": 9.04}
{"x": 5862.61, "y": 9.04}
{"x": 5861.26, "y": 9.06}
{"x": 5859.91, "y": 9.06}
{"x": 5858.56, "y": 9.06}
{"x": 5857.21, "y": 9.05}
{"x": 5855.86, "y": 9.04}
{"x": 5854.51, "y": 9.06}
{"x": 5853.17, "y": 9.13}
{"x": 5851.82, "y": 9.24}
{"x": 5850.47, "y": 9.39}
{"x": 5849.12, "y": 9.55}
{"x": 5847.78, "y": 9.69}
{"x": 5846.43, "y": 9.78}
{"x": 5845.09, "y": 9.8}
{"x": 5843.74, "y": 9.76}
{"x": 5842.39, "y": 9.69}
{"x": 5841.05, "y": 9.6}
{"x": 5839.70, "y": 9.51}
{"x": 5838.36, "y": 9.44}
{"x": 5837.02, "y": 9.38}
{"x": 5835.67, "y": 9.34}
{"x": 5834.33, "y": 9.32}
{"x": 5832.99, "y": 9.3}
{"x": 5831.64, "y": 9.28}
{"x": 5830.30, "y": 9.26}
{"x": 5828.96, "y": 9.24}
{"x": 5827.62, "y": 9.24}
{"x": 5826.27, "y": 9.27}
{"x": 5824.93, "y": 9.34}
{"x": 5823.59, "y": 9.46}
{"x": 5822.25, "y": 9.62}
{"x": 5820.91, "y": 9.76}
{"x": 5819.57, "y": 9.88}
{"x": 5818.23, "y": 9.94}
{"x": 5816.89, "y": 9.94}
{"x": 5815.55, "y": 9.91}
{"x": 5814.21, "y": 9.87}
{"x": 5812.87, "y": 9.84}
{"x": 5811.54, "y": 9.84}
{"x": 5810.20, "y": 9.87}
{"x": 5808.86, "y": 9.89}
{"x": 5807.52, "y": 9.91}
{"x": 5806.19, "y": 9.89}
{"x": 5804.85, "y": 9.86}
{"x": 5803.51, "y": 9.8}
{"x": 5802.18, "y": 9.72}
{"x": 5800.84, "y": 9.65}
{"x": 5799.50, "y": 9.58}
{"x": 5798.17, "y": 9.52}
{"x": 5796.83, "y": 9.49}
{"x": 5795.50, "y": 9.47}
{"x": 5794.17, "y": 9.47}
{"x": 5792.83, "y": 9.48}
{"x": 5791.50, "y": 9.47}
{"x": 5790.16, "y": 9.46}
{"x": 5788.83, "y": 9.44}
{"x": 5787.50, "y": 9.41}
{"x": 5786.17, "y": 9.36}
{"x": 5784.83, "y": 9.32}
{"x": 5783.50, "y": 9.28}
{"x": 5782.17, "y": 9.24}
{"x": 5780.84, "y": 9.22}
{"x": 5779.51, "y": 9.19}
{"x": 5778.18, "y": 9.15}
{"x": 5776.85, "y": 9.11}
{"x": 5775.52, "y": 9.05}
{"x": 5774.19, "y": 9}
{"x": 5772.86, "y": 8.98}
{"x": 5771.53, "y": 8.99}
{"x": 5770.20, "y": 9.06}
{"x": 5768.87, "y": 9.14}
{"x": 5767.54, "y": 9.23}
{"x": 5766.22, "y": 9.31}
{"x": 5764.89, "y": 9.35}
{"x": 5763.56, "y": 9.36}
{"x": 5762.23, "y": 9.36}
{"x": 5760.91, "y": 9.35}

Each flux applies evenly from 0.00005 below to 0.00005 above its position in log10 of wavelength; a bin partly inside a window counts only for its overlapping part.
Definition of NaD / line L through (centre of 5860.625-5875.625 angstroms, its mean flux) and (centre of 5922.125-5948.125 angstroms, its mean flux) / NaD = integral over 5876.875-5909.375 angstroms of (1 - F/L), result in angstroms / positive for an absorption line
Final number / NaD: 3.53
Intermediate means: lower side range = 9.27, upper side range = 9.21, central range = 8.24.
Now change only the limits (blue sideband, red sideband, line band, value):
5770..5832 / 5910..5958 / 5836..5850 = -0.30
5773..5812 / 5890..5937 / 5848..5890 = 0.48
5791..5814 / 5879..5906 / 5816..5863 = -2.12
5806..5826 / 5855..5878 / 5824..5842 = 0.45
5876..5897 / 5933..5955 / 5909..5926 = -0.82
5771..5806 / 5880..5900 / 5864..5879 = -2.48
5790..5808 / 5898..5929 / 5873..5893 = 2.01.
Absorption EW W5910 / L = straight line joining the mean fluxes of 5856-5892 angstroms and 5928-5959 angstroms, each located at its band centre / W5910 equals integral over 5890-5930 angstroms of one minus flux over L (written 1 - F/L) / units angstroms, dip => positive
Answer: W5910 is 1.57 angstroms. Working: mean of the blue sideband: 8.73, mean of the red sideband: 9.31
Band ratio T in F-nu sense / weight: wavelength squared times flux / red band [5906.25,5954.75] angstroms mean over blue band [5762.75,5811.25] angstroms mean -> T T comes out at 1.03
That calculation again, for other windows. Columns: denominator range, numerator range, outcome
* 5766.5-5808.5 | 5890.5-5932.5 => 0.97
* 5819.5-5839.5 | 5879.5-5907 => 0.88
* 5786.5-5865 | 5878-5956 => 0.96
